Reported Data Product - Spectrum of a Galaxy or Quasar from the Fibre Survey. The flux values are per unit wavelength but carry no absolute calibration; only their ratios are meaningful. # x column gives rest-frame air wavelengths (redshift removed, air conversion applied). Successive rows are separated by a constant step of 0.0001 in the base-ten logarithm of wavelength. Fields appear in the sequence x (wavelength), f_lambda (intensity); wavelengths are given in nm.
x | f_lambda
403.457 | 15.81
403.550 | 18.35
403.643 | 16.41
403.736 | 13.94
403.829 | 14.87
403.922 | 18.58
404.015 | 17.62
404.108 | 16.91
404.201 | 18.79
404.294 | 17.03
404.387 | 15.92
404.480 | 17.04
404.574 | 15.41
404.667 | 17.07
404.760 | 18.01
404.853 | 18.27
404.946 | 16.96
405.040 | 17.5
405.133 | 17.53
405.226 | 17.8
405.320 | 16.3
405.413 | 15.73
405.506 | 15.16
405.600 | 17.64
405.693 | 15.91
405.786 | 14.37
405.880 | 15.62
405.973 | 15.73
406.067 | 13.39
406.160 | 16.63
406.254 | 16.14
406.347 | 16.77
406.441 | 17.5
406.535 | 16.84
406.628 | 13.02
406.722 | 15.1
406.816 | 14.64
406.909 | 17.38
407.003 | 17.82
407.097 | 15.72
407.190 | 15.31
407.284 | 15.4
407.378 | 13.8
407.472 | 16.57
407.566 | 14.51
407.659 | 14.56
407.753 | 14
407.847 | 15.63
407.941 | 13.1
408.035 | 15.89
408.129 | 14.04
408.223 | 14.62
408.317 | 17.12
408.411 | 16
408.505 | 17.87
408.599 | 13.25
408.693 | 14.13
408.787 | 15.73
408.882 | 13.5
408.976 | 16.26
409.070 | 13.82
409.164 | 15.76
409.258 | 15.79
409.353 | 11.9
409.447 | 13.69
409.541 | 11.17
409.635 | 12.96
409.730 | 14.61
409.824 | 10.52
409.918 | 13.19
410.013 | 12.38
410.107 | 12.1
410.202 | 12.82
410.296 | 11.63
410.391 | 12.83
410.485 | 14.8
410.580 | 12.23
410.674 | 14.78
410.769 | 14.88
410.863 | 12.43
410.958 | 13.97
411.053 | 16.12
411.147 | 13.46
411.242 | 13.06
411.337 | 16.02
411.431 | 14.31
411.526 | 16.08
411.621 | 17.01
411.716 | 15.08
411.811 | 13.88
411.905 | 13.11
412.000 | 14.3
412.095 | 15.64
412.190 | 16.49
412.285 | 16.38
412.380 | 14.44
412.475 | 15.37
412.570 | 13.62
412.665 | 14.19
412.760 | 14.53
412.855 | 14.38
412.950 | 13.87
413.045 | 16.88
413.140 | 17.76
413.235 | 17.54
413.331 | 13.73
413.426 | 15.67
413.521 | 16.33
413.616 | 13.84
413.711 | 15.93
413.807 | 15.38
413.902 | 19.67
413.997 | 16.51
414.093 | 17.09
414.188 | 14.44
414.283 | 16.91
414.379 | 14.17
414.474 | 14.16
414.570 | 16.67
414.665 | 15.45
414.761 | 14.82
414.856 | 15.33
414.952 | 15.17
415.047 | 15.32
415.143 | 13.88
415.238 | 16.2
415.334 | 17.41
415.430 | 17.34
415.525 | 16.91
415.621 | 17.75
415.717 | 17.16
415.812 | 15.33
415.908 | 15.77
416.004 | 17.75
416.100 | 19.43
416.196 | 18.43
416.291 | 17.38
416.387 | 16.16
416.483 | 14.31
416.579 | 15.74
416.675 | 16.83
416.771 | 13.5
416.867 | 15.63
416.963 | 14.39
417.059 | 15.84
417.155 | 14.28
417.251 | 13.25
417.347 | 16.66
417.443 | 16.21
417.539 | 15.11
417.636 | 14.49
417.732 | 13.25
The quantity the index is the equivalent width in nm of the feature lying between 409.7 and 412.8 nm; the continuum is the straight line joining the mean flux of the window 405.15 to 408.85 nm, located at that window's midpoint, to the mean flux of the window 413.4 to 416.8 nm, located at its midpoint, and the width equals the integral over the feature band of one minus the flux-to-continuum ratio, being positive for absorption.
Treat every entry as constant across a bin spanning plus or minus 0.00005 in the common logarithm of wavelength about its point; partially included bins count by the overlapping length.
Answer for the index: 0.340 nm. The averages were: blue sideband 15.6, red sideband 16.1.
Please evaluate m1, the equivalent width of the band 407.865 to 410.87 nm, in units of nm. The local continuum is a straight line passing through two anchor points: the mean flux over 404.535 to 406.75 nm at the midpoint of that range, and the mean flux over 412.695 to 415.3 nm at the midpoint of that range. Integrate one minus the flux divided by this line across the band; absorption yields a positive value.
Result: 0.38 nm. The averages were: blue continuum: 16.3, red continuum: 15.6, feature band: 14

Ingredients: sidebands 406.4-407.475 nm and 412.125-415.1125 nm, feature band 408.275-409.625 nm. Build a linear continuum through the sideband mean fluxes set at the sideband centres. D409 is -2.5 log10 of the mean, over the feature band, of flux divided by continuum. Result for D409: 0.07 mag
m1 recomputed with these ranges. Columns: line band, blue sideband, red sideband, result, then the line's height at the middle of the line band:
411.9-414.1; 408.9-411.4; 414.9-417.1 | -0.10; 14.9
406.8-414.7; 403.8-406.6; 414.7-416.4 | 0.84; 16.6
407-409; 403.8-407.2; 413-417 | 0.15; 16.4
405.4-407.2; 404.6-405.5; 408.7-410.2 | 0.03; 16.1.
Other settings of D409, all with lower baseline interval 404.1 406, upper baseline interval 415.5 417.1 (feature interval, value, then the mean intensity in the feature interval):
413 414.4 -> 0.02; 16.2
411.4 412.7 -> 0.10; 15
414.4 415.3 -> 0.08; 15.2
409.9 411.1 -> 0.23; 13.4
